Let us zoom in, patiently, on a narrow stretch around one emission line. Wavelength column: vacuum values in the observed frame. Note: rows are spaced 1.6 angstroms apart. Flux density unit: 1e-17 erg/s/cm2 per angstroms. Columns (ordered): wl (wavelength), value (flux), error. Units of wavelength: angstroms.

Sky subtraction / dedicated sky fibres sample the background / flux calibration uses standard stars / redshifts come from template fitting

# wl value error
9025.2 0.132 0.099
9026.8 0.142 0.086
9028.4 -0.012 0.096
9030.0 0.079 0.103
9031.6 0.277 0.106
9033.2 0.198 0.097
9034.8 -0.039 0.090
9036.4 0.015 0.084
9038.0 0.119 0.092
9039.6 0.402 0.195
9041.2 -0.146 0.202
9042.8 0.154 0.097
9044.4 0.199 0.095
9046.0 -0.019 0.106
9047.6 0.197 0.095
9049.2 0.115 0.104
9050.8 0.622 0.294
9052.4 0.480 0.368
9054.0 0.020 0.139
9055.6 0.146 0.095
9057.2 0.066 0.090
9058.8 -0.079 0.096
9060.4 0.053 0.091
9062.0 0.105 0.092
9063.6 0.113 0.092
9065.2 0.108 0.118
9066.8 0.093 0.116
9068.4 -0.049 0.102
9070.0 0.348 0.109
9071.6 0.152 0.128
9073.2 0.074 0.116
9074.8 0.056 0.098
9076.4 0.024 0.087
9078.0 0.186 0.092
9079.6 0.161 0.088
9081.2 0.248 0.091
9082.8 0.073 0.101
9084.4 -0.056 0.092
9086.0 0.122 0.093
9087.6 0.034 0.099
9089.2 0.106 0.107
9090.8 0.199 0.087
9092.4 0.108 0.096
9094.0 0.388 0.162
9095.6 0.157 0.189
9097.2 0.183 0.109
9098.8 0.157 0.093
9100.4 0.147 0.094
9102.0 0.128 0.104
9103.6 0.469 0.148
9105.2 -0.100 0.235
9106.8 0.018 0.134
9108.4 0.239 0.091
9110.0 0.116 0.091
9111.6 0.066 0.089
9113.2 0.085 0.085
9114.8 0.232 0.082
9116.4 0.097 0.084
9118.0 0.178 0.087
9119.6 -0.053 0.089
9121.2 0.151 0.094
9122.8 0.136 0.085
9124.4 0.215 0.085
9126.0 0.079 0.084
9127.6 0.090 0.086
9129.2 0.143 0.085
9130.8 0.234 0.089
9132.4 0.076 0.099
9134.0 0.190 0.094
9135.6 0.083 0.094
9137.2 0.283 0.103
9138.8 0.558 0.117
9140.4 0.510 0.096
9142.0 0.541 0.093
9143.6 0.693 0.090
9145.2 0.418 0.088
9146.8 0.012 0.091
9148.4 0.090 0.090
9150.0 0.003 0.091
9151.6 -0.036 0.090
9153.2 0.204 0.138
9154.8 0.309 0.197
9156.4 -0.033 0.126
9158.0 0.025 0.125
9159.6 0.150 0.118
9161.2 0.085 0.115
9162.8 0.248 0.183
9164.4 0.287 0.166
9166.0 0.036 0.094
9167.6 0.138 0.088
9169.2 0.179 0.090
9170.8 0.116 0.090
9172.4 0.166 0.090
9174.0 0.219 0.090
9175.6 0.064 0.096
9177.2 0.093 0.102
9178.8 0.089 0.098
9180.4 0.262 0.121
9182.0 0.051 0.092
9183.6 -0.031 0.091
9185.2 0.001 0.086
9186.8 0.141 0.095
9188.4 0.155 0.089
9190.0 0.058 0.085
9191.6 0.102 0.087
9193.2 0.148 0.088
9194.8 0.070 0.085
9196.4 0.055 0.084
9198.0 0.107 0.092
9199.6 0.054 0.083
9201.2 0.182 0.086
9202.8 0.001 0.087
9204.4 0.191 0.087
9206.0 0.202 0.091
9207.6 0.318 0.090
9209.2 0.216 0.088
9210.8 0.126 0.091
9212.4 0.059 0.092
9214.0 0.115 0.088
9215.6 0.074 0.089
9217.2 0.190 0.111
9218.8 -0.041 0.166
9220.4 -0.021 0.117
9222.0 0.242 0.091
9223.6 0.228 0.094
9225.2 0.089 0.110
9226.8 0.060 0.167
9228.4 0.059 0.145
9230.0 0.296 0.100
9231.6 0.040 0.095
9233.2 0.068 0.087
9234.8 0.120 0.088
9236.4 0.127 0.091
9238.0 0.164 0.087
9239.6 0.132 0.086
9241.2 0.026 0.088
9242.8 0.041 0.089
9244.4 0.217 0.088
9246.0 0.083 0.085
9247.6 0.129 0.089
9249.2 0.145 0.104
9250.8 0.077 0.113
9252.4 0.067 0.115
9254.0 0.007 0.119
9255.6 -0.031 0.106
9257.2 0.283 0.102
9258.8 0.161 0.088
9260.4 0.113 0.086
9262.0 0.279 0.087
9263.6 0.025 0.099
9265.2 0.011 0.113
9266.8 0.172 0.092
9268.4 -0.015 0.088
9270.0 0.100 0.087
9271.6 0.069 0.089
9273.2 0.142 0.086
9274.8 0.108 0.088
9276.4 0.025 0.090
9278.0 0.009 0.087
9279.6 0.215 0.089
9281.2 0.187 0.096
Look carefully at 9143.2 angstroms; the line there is H-beta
